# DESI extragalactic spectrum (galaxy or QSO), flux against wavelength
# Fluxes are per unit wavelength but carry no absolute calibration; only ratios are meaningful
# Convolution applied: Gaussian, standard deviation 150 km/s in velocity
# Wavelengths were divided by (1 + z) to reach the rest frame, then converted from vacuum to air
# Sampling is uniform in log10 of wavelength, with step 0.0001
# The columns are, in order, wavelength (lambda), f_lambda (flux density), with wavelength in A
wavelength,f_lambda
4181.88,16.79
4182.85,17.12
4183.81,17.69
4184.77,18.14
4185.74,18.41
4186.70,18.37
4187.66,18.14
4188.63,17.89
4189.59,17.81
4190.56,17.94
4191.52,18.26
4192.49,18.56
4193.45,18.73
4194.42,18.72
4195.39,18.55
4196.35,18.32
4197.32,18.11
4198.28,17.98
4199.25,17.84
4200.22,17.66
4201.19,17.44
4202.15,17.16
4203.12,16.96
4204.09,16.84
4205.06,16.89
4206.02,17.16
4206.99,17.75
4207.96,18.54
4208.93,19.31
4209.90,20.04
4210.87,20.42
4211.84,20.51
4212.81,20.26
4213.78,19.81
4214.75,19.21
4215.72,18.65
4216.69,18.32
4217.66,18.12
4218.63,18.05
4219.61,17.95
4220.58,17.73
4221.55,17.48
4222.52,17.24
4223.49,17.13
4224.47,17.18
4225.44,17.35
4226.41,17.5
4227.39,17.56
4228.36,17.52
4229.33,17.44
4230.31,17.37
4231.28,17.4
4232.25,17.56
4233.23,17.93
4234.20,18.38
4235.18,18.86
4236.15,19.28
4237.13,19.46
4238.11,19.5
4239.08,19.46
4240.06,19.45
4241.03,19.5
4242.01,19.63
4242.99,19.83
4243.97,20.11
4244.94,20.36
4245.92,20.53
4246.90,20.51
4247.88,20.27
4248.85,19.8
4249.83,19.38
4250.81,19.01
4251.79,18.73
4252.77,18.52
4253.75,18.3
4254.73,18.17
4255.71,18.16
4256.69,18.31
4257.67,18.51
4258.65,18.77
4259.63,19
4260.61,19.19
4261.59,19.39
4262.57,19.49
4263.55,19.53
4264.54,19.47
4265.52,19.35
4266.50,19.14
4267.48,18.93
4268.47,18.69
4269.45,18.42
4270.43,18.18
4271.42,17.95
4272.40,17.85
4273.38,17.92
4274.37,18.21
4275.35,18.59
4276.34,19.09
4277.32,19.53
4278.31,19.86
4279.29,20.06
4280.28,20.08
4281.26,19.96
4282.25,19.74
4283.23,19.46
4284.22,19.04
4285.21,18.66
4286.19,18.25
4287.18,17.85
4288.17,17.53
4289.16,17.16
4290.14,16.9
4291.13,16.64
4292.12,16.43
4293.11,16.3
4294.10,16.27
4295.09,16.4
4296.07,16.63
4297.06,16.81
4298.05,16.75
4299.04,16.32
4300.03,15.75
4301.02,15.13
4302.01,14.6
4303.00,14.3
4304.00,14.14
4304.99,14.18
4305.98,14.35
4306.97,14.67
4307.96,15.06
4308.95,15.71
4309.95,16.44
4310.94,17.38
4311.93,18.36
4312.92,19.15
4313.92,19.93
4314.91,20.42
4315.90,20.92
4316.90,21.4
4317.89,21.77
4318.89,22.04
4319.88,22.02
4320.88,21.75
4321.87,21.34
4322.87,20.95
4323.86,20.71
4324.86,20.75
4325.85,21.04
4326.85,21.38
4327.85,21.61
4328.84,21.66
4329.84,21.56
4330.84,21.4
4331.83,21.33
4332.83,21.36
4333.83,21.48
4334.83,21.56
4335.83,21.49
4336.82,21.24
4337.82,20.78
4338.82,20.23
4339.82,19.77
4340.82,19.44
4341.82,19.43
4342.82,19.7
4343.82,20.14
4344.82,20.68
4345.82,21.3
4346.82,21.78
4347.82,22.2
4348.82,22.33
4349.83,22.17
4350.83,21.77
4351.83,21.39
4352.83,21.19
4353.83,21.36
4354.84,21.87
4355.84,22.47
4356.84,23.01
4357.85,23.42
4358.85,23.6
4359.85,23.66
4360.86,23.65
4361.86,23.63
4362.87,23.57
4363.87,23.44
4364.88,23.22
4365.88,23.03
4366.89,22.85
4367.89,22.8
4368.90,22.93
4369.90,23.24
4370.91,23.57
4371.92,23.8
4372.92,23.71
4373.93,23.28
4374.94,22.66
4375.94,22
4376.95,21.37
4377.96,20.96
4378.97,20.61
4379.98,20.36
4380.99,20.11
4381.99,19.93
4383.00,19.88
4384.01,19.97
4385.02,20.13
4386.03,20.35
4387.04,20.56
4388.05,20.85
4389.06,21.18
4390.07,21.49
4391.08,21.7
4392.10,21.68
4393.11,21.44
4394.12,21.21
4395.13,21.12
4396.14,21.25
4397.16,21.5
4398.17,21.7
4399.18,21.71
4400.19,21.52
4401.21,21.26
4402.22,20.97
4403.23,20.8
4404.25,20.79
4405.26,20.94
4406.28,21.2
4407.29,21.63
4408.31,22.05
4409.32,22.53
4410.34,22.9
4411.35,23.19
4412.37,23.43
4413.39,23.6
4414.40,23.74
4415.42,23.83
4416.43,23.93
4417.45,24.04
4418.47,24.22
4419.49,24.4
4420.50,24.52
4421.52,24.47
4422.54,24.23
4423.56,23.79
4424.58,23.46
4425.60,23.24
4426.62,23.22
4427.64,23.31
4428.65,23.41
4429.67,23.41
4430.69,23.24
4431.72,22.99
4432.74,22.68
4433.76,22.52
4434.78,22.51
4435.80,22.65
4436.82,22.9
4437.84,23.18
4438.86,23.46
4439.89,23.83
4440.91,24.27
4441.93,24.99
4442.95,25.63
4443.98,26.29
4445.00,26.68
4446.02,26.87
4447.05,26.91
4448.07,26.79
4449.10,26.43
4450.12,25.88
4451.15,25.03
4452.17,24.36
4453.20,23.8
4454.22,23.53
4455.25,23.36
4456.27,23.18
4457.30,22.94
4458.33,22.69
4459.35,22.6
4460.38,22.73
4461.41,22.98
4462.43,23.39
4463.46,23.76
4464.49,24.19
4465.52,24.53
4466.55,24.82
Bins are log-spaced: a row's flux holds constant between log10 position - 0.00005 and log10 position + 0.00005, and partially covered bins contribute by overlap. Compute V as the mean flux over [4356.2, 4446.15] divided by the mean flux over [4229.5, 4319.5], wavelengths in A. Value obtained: 1.2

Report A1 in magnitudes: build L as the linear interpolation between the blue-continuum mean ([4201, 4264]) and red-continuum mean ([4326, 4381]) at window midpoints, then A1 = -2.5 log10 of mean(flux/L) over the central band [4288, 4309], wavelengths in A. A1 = 0.28 mag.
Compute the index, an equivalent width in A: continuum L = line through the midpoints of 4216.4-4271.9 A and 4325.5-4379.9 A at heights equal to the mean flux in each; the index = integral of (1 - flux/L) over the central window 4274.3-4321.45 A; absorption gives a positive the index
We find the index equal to 5.59 A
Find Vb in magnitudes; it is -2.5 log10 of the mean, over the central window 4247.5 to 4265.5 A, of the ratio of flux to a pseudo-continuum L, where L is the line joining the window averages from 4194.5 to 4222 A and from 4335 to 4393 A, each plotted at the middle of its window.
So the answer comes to 0.02 mag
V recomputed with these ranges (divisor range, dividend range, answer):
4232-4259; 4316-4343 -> 1.10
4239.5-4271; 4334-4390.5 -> 1.13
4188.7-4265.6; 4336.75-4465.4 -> 1.22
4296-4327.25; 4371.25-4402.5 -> 1.17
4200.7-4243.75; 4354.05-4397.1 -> 1.20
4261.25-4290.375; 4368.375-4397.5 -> 1.14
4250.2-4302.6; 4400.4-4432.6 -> 1.26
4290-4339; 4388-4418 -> 1.17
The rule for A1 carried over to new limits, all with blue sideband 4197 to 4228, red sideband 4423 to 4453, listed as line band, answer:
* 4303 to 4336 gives 0.08 mag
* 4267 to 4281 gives 0.05 mag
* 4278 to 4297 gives 0.12 mag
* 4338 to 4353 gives 0.04 mag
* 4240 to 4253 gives -0.04 mag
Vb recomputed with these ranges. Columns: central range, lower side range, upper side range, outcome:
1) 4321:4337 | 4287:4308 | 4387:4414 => -0.205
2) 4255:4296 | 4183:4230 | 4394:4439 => 0.066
